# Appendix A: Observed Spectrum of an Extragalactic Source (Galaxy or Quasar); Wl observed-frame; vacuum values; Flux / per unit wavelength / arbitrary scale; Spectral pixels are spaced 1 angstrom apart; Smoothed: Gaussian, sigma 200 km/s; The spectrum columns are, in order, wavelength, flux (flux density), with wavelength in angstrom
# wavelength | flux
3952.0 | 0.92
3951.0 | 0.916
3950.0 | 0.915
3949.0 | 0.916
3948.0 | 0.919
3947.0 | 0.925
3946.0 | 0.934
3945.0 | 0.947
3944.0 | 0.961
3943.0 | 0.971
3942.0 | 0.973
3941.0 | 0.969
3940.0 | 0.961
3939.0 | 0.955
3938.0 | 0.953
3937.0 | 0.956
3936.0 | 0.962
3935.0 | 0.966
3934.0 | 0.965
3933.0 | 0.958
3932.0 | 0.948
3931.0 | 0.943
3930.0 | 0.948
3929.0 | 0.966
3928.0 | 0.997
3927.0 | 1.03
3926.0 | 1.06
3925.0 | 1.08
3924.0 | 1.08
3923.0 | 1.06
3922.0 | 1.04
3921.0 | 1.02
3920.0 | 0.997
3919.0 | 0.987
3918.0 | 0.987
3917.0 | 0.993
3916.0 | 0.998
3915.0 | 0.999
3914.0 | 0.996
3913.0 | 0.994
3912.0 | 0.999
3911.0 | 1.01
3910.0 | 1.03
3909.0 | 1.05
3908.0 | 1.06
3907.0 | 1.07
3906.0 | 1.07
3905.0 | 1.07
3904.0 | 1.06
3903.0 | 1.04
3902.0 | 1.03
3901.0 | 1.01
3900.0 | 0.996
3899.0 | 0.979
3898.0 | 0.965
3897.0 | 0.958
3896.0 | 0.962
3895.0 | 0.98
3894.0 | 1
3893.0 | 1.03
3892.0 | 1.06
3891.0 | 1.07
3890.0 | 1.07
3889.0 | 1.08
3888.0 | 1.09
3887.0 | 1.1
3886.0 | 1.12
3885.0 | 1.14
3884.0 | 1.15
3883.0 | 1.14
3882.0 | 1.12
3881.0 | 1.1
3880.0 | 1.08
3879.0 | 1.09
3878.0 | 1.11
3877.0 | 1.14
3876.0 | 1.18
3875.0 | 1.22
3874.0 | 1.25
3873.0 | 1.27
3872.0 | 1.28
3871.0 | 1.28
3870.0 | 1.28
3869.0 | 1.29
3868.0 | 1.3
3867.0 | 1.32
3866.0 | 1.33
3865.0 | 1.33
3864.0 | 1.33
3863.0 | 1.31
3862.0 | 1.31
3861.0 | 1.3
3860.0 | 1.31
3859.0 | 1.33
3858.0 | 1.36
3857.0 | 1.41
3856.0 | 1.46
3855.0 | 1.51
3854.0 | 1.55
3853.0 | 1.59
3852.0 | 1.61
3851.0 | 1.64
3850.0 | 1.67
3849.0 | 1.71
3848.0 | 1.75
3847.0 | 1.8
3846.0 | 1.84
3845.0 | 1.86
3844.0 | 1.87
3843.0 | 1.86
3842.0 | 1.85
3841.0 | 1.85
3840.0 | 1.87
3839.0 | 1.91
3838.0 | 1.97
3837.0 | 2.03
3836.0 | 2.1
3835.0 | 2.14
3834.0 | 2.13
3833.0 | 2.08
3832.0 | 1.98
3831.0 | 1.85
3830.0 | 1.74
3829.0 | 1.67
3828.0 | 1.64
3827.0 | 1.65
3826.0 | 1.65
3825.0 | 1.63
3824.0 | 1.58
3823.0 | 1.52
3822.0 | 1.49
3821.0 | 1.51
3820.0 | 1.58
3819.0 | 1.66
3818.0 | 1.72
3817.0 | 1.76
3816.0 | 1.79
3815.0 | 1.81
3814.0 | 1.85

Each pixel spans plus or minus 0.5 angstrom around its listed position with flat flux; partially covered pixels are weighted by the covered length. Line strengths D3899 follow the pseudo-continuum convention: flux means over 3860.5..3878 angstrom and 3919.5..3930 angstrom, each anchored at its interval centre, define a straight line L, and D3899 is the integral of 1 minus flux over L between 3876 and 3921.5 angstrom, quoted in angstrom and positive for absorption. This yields 3.8 angstrom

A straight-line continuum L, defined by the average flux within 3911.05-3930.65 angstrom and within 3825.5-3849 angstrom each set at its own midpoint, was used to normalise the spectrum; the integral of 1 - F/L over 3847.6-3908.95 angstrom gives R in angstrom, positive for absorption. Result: 9.9 angstrom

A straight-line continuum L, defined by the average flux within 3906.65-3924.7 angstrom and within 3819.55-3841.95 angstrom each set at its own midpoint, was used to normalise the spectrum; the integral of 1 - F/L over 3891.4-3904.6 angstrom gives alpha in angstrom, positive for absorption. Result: 2.0 angstrom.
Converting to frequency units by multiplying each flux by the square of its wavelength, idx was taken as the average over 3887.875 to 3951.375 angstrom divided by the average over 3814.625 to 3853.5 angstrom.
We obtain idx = 0.59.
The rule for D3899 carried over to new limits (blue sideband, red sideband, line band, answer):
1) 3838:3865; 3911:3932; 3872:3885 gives 2.1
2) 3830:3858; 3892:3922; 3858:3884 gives 4.0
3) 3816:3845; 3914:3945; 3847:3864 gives 1.1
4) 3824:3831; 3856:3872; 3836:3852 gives -3.4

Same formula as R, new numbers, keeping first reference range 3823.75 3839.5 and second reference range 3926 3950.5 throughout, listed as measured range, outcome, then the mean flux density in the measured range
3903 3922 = 2.48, 1.02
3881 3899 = 4.07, 1.06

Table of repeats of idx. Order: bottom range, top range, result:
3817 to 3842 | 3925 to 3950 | 0.57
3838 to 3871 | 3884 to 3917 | 0.68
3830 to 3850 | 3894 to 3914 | 0.55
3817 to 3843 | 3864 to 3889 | 0.68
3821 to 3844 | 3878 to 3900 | 0.60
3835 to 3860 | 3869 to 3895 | 0.67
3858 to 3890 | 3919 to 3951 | 0.83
